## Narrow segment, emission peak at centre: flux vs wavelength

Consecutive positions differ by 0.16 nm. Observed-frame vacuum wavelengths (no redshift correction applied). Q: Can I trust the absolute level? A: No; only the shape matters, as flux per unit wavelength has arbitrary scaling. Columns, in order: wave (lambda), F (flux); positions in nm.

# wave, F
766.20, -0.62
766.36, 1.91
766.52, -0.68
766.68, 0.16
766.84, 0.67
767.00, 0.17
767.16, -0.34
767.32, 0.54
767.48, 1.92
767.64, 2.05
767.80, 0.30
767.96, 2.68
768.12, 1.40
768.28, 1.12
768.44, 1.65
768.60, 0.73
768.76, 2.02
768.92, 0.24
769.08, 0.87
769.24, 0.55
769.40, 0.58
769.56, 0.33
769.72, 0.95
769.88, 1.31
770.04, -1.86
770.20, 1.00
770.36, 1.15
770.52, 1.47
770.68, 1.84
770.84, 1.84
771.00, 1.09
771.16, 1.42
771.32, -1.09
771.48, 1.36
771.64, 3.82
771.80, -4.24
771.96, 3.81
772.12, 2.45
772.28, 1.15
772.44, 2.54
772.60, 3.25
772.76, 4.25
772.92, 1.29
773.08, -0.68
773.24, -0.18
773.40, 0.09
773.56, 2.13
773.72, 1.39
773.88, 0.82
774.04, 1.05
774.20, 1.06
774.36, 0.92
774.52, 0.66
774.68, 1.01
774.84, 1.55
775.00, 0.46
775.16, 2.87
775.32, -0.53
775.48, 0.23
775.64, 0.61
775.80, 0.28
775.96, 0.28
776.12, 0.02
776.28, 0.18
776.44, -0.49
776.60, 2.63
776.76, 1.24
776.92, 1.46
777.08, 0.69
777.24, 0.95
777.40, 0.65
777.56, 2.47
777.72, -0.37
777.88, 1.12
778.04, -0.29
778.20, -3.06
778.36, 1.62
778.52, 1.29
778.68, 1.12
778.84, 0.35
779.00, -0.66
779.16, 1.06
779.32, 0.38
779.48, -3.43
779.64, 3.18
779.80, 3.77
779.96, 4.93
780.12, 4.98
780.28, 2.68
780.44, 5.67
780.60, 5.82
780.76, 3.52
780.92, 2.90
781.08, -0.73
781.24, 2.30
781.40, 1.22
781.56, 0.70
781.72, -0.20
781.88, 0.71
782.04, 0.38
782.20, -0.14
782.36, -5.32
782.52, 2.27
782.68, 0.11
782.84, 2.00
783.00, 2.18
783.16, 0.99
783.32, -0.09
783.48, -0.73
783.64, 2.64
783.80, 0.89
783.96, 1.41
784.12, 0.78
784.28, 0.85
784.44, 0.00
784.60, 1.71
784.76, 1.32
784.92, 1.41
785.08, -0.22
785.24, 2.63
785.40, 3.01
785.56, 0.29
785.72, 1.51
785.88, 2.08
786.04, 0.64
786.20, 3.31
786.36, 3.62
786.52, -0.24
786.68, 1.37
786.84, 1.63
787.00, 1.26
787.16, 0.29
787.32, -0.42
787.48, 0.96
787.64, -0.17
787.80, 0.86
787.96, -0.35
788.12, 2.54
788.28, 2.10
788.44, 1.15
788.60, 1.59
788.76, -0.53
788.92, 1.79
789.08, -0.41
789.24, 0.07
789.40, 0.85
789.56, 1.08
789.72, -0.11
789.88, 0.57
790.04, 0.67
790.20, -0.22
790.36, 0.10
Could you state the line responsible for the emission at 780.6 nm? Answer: [O II] 3727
